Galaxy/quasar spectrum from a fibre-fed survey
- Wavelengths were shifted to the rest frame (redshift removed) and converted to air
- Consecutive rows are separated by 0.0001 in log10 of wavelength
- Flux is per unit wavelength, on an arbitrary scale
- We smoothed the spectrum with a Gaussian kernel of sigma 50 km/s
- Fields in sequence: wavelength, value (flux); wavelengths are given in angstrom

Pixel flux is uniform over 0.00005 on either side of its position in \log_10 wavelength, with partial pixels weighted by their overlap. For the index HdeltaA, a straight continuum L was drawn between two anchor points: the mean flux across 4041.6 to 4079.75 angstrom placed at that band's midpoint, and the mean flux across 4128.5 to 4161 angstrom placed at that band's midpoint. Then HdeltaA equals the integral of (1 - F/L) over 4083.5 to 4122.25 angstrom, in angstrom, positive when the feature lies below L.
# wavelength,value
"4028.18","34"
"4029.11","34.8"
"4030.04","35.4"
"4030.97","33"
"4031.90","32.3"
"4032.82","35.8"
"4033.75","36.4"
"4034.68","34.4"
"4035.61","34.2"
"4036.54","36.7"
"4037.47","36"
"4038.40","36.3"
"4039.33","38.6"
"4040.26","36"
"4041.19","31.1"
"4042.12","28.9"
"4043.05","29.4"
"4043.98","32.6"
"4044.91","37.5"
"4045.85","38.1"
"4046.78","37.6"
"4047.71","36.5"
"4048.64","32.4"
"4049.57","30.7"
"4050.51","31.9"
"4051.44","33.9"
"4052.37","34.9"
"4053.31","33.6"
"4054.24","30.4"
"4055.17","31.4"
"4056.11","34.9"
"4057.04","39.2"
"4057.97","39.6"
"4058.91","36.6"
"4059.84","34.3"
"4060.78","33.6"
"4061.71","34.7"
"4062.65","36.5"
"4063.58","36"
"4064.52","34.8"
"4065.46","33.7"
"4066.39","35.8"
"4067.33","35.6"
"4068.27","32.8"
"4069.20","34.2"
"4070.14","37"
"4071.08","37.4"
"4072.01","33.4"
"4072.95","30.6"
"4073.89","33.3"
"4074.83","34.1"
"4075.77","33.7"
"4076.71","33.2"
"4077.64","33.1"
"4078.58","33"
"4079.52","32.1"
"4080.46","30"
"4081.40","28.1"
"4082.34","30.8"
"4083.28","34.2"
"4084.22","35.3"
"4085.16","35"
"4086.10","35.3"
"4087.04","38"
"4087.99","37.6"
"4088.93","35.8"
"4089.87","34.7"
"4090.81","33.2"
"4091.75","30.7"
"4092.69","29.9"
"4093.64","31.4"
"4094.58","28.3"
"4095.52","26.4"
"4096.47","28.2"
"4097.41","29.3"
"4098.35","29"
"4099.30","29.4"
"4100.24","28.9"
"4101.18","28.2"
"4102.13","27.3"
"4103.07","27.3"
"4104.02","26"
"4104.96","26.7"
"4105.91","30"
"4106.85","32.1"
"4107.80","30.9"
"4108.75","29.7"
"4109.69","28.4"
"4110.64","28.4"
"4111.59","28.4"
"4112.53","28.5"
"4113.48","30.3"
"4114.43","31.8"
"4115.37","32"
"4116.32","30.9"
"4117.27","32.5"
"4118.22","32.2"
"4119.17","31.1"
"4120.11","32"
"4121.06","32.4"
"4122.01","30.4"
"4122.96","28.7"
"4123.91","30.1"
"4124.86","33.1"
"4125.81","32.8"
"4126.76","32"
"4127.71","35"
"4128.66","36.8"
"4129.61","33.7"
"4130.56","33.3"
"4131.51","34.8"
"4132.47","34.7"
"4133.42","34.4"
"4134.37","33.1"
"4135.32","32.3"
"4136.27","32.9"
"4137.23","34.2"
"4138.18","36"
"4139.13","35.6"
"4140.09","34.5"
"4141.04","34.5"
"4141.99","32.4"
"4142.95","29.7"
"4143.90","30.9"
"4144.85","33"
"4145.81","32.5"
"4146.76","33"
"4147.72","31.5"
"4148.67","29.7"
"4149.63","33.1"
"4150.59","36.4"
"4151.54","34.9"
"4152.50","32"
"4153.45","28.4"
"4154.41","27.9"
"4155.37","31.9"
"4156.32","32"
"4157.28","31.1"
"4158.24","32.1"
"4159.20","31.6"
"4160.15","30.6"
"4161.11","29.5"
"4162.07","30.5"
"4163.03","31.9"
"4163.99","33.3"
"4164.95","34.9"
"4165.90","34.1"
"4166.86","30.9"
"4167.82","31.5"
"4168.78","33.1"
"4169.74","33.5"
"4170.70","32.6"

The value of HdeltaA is 3.0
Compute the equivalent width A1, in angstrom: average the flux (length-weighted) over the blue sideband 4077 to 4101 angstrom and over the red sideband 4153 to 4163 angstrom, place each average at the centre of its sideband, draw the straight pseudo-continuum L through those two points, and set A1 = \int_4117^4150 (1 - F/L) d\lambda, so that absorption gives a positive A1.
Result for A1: -1.9 angstrom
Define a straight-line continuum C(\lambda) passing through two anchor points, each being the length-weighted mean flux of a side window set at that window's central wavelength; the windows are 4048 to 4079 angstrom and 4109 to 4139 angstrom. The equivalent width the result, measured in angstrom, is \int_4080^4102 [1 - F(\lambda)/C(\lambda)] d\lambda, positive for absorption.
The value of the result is 1.2 angstrom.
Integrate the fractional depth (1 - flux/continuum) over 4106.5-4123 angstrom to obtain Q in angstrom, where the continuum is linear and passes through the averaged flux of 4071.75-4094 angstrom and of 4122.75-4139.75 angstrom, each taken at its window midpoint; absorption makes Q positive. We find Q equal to 1.4 angstrom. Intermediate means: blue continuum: 33.2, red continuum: 33.6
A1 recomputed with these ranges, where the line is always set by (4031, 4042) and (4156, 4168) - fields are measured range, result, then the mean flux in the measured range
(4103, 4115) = 1.4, 29.2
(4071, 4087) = 0.4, 33.1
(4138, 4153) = -0.4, 33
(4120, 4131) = 0.1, 32.5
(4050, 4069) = -0.2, 34.7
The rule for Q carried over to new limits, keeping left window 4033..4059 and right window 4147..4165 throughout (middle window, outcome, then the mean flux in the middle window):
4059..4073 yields -0.3 angstrom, 34.9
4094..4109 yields 2.0 angstrom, 28.6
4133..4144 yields -0.4 angstrom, 33.5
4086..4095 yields 0.0 angstrom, 33.4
